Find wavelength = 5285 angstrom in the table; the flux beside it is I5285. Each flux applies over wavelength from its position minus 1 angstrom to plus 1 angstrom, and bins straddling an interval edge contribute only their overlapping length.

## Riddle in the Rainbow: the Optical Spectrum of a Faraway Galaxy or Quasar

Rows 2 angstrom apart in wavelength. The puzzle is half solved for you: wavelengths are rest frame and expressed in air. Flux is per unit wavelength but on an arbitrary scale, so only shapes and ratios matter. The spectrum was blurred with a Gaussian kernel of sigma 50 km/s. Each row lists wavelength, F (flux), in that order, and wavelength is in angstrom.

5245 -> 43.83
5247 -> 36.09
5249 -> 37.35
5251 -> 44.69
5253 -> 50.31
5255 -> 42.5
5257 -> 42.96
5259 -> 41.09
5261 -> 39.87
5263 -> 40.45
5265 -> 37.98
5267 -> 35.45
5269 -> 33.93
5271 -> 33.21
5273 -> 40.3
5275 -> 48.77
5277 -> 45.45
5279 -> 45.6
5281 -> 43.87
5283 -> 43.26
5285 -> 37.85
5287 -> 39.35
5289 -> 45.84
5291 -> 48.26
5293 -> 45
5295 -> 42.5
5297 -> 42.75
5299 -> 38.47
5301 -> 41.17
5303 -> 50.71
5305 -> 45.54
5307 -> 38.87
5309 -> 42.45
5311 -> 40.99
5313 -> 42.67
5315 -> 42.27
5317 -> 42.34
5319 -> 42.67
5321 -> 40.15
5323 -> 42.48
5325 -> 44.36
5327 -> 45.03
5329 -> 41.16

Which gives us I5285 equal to 37.85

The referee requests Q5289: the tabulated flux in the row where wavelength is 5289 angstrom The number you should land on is 45.84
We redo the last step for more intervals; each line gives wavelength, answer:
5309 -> 42.45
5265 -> 37.98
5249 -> 37.35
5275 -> 48.77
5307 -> 38.87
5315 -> 42.27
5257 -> 42.96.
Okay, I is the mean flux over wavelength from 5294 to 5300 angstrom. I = 41.2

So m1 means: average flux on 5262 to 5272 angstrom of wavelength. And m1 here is 36.2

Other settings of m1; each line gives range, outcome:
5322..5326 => 43.4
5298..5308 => 43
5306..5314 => 41.2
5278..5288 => 42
